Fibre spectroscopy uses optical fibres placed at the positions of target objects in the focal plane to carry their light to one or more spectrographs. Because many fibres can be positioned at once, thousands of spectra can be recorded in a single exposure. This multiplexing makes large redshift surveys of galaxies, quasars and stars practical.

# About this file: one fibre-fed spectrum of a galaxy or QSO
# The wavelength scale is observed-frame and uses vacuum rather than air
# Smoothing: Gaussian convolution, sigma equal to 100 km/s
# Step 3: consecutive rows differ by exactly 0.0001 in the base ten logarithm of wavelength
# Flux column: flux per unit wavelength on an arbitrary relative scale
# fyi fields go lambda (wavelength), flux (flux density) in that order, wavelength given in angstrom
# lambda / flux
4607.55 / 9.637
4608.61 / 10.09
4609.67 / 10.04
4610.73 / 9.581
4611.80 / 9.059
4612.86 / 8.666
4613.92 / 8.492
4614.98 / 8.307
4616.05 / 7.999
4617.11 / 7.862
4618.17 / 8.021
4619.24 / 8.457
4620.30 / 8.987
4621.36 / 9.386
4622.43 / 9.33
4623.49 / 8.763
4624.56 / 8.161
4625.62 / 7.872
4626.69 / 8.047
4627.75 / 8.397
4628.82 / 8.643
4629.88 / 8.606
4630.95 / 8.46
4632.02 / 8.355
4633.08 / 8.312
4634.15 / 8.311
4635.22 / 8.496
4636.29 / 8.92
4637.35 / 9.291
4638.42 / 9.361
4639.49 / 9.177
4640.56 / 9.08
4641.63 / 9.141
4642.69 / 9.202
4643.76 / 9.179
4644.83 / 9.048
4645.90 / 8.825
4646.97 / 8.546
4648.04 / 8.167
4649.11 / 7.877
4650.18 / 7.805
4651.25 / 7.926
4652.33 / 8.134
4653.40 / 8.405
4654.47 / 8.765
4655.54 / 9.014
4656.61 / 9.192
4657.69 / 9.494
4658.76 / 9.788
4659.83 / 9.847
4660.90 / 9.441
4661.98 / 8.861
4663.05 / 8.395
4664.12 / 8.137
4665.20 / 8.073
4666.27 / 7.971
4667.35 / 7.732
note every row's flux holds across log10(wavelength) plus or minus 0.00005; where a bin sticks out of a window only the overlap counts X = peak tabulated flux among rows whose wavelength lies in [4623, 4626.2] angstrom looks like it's 8.763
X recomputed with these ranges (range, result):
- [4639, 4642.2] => 9.177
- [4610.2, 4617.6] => 9.581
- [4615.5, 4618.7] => 8.021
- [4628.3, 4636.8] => 8.92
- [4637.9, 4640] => 9.361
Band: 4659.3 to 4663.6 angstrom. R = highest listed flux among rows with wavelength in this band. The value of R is 9.847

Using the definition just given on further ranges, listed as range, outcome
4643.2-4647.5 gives 9.179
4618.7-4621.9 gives 9.386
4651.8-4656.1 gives 9.014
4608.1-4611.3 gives 10.09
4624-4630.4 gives 8.643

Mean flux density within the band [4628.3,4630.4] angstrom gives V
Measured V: 8.65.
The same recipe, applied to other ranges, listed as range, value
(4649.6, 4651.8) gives 7.84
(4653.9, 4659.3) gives 9.25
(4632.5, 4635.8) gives 8.38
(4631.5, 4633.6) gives 8.36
